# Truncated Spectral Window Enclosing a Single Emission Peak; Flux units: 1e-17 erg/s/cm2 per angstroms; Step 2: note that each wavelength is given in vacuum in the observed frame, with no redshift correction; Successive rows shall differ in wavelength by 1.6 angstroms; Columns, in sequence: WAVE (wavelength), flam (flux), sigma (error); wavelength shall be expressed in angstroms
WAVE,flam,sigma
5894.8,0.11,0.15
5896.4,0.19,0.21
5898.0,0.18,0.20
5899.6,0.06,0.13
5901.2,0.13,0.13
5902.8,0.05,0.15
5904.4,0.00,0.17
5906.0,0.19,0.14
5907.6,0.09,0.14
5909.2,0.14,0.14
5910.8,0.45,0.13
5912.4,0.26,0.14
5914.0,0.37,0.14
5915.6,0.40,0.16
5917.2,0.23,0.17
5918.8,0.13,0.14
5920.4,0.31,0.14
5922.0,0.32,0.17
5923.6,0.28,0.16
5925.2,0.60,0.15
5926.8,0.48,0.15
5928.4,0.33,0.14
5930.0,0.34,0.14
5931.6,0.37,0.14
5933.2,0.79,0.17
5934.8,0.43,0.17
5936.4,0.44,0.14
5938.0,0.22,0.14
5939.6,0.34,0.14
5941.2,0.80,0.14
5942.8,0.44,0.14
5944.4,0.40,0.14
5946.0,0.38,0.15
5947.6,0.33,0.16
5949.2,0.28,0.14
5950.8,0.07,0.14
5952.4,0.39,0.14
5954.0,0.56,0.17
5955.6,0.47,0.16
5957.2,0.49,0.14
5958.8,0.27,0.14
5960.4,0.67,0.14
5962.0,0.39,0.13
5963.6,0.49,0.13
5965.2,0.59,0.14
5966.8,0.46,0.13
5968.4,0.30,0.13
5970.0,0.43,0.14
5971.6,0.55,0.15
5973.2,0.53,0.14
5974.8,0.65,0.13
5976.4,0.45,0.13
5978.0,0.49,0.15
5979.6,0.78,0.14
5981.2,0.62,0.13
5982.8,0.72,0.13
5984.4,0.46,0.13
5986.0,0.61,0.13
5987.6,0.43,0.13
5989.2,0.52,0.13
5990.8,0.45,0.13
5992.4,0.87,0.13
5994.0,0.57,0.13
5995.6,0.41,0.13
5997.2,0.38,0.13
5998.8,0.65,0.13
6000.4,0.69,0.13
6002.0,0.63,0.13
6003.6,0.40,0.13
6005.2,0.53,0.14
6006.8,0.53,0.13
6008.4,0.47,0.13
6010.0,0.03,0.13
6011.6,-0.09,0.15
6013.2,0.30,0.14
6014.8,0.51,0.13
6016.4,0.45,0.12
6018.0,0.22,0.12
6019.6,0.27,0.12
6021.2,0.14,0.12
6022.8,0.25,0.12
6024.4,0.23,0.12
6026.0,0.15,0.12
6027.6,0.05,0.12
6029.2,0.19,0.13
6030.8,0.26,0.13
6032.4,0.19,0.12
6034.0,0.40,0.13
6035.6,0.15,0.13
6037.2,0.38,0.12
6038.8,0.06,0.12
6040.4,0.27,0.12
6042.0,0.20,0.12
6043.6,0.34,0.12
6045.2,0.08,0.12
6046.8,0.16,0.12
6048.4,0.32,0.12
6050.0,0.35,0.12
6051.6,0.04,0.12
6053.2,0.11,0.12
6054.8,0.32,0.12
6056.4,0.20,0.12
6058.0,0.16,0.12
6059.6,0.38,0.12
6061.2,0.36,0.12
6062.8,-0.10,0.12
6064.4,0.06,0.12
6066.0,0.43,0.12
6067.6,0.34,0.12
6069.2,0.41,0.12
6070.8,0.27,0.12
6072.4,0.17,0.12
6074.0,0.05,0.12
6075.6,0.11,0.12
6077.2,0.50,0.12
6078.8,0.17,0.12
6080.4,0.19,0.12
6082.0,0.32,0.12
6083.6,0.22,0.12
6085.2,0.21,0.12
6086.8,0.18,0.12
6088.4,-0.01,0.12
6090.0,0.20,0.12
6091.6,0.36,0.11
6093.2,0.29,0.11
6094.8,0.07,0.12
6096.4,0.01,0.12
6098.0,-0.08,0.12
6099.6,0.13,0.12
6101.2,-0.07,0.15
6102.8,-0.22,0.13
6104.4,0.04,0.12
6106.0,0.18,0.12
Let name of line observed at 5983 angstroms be C III]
